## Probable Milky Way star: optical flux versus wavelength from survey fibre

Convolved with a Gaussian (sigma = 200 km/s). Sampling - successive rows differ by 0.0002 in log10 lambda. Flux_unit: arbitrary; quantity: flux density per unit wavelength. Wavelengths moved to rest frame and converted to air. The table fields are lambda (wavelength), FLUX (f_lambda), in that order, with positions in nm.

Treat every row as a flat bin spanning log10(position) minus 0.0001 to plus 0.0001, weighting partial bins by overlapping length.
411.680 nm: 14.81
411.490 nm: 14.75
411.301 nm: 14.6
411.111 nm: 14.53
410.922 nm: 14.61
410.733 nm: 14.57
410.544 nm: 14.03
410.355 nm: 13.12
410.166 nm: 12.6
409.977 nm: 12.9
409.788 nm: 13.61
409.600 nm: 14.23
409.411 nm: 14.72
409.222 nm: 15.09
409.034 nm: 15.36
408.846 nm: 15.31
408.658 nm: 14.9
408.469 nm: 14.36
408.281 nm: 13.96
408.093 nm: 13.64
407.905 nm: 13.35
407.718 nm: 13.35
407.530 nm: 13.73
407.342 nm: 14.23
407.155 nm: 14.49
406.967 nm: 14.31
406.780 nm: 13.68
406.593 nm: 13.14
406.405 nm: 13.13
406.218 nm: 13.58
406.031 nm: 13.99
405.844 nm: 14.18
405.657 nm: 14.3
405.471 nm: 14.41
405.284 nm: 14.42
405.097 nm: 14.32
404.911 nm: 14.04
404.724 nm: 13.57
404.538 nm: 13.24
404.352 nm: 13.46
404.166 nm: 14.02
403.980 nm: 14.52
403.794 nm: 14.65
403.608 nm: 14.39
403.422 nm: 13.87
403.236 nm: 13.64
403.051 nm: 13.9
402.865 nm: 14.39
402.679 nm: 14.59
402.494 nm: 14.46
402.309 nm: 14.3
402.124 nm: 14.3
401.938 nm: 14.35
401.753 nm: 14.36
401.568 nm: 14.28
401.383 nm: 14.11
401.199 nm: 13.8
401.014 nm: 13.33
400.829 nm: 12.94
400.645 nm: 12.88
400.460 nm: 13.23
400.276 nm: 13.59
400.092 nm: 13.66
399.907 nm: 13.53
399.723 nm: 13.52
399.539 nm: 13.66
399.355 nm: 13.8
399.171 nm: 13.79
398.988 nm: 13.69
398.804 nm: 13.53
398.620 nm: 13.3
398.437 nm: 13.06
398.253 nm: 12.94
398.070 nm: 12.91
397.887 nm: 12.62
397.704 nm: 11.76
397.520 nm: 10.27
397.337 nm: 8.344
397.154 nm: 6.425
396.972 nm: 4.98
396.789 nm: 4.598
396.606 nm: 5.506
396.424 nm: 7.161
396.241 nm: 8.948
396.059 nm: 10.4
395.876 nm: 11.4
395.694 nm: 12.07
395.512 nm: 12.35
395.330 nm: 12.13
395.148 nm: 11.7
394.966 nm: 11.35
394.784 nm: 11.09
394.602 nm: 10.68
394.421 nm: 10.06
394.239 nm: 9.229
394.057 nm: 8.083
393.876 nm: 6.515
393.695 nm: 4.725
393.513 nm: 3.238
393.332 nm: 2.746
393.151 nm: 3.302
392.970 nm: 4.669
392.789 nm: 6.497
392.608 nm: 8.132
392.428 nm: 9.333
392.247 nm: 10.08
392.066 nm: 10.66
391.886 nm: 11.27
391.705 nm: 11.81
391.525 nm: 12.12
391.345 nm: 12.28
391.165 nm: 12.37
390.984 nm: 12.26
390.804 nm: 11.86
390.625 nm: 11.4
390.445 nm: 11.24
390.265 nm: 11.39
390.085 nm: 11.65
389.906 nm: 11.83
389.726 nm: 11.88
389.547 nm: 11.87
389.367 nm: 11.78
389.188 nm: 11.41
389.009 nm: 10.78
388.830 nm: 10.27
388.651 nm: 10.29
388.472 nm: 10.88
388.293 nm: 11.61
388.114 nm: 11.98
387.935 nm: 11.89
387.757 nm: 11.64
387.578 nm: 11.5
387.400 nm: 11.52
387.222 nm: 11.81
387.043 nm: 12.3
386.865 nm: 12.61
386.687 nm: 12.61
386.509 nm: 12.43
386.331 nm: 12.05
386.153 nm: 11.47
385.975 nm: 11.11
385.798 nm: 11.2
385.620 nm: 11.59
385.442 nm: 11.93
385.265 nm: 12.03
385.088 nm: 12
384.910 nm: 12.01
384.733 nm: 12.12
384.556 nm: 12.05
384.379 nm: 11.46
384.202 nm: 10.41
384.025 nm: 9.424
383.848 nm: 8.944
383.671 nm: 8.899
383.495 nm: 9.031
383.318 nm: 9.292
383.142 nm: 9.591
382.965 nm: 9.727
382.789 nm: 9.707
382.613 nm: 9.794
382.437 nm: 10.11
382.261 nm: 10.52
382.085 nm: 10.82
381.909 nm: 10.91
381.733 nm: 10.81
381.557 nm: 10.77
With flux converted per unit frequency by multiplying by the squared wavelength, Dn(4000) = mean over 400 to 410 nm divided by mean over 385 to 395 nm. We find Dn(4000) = 1.45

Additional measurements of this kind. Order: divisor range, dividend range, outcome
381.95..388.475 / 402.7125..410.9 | 1.41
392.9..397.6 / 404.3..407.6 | 1.80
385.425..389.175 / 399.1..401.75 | 1.26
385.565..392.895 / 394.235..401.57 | 1.07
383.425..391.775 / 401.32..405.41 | 1.33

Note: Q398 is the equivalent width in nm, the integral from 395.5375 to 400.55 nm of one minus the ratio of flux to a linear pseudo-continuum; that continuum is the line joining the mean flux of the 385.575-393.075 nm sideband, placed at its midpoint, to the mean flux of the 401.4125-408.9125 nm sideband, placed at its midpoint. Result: 0.61 nm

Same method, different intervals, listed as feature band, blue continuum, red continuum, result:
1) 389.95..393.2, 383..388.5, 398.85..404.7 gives 0.52 nm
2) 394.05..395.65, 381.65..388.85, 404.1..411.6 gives 0.18 nm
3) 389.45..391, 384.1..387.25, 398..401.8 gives 0.09 nm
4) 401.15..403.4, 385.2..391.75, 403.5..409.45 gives -0.11 nm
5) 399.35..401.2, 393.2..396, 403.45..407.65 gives -0.29 nm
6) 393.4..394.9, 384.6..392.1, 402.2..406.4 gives 0.55 nm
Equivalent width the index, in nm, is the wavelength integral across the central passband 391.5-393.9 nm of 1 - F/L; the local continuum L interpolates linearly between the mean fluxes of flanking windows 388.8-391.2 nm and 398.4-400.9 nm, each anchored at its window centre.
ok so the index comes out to 0.93 nm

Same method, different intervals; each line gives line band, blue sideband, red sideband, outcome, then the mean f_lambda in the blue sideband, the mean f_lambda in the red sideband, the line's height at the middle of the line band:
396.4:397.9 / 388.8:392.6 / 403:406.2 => 0.579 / 11.4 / 14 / 12.6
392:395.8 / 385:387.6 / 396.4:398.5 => 0.573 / 11.9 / 9.23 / 10.1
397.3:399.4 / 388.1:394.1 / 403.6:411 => -0.162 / 9.75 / 14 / 11.7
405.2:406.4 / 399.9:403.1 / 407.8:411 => -0.004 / 13.9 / 14.1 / 14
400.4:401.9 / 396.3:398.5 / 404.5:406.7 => -0.309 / 9.16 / 13.9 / 11.3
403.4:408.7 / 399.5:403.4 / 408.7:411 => 0.028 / 13.9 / 14.2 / 14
